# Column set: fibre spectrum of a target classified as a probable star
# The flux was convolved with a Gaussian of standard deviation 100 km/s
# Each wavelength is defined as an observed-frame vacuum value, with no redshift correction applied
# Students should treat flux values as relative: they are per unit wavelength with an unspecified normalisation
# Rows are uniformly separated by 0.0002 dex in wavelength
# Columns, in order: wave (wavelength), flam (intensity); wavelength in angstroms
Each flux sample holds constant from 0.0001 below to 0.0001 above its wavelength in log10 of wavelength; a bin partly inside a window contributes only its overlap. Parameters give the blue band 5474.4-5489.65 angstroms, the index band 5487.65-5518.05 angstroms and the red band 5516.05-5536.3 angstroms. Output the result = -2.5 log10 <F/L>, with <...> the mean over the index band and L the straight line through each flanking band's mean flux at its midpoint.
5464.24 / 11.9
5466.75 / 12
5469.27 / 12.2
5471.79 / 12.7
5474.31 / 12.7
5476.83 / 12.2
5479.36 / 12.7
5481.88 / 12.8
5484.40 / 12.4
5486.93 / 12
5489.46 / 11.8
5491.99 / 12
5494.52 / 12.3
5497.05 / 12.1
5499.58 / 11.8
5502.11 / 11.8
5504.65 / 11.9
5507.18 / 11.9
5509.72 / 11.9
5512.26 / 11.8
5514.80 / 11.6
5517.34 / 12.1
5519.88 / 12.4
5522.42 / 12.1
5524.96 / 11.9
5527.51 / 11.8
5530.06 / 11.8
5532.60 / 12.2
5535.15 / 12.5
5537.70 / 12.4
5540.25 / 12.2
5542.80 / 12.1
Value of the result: 0.03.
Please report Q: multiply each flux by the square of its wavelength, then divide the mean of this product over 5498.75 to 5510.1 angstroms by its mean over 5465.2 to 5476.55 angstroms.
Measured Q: 0.97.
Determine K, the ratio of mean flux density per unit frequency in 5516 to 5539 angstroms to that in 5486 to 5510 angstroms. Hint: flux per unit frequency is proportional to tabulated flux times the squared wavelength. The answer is 1.03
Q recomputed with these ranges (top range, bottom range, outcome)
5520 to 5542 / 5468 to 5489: 0.99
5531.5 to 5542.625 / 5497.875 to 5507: 1.05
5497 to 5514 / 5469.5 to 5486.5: 0.96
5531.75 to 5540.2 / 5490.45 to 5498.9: 1.04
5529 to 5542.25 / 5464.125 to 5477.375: 1.02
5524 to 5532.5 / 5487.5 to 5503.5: 1.00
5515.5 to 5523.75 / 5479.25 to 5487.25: 0.99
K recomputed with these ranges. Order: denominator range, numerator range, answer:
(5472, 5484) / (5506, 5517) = 0.95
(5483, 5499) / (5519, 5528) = 1.01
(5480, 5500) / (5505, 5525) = 0.99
